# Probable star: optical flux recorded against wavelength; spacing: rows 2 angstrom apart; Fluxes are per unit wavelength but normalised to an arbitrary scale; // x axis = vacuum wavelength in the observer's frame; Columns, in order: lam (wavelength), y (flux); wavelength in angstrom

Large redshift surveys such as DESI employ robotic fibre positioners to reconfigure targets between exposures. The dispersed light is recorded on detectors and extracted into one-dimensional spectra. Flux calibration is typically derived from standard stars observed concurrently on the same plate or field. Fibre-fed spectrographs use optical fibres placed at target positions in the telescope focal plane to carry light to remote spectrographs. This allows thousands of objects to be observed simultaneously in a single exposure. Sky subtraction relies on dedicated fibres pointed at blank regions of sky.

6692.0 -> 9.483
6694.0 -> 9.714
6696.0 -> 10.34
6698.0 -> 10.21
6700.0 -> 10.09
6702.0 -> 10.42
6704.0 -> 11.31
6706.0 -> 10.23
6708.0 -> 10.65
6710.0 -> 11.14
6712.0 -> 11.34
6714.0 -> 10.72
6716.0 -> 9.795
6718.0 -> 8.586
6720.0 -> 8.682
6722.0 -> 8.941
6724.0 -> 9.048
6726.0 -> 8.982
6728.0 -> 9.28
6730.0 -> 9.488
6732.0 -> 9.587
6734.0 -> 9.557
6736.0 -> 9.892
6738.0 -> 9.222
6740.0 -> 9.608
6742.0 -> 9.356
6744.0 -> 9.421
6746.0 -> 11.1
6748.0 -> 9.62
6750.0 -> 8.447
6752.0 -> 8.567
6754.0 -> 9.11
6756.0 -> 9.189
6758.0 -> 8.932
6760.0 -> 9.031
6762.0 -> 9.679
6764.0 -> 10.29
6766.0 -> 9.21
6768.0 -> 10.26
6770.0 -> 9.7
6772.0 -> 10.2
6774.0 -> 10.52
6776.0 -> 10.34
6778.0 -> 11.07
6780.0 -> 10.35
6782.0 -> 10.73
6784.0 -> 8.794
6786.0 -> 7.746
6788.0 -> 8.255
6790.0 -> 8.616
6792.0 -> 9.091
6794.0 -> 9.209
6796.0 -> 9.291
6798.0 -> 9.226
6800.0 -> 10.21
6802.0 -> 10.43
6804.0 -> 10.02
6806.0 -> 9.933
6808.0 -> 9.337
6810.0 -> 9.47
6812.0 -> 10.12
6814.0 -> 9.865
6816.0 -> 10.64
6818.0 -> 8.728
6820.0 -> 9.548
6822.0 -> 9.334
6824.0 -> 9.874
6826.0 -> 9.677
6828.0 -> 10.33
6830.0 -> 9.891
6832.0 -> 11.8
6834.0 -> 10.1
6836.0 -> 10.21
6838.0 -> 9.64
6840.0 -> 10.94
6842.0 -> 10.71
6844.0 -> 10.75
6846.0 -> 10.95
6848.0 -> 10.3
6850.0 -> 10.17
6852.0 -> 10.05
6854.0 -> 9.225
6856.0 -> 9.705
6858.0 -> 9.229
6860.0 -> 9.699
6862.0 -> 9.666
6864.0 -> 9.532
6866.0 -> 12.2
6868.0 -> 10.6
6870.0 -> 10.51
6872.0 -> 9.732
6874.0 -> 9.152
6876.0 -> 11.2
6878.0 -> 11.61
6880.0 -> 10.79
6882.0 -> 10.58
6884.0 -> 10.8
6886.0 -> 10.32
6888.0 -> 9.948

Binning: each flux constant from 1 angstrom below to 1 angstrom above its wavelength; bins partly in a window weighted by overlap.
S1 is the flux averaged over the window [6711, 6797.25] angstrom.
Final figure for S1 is 9.51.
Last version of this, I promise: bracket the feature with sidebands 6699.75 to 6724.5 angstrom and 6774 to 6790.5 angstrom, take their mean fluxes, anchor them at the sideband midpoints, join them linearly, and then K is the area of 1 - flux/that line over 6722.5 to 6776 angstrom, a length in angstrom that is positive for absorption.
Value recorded 1.60 angstrom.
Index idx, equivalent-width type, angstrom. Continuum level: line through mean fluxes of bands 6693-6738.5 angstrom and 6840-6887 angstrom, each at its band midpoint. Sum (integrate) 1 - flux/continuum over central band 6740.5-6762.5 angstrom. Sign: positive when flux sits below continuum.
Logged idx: 1.5 angstrom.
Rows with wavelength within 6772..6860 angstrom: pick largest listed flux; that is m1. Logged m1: 11.8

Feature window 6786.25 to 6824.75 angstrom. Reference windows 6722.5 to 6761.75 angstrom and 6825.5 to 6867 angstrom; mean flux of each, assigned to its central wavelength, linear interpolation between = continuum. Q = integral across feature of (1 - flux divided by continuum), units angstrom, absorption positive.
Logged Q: 1.5 angstrom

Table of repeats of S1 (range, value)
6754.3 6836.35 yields 9.73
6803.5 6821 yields 9.73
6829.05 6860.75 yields 10.2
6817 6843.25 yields 10.1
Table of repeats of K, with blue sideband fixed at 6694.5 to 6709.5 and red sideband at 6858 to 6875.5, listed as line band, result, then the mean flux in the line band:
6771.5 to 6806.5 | 2.12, 9.66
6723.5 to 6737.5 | 1.33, 9.41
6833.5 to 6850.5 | -0.45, 10.4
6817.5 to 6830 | 0.69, 9.64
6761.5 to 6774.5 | 0.44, 9.97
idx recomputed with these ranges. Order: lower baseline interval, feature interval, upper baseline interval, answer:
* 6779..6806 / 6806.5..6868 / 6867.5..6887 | -0.43 angstrom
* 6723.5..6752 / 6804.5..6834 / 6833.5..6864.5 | -0.02 angstrom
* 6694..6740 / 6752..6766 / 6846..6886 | 0.96 angstrom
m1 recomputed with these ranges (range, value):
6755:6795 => 11.07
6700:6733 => 11.34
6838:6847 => 10.95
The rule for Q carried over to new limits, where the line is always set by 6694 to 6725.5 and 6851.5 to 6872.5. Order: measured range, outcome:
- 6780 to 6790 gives 1.04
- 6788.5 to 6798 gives 0.96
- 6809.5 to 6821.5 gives 0.37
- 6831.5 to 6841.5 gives -0.45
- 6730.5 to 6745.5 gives 0.73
